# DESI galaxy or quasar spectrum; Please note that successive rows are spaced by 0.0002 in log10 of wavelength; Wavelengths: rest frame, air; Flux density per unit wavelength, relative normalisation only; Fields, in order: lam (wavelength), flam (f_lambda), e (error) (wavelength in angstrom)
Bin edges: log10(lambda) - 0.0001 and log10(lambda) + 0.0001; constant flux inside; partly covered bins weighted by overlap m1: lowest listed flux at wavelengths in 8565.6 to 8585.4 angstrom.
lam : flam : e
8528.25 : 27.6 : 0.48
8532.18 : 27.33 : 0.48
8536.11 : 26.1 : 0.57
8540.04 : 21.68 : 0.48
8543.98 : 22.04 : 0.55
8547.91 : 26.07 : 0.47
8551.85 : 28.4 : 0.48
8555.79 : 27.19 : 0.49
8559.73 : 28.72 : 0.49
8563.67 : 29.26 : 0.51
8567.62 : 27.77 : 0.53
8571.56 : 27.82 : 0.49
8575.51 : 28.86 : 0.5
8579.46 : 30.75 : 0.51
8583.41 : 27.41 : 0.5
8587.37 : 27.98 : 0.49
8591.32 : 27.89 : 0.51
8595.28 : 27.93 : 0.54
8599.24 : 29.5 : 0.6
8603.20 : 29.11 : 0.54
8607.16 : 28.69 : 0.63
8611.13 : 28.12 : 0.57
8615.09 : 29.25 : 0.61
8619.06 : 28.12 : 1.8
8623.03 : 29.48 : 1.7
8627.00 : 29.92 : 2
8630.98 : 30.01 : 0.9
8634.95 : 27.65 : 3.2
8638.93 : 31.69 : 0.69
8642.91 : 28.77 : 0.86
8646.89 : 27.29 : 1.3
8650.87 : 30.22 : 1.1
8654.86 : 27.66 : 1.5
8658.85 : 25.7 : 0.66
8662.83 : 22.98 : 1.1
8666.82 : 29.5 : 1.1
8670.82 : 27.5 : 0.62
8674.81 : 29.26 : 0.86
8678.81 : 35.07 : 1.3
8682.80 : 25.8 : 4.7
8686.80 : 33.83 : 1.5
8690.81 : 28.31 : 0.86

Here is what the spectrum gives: 27.41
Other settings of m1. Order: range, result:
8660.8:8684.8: 22.98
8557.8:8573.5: 27.77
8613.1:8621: 28.12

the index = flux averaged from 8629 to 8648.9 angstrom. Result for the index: 29.1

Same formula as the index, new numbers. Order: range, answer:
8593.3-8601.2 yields 28.7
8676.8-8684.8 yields 30.4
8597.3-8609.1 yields 29.1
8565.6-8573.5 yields 27.8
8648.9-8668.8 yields 27.2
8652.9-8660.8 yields 26.7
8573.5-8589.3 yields 28.7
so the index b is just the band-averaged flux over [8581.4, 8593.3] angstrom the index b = 27.8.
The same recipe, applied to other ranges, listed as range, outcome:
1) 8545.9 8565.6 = 27.9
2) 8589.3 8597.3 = 27.9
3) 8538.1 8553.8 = 24.5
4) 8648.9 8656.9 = 28.9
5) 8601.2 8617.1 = 28.8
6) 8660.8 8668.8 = 26.3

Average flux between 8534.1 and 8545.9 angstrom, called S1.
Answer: 23.3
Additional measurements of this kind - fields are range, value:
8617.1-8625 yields 28.8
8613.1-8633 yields 29.4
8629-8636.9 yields 28.9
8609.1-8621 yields 28.5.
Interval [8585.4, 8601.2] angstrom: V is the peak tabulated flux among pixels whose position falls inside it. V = 29.5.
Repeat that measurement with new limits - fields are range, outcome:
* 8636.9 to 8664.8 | 31.69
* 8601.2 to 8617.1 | 29.25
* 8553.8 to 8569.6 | 29.26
